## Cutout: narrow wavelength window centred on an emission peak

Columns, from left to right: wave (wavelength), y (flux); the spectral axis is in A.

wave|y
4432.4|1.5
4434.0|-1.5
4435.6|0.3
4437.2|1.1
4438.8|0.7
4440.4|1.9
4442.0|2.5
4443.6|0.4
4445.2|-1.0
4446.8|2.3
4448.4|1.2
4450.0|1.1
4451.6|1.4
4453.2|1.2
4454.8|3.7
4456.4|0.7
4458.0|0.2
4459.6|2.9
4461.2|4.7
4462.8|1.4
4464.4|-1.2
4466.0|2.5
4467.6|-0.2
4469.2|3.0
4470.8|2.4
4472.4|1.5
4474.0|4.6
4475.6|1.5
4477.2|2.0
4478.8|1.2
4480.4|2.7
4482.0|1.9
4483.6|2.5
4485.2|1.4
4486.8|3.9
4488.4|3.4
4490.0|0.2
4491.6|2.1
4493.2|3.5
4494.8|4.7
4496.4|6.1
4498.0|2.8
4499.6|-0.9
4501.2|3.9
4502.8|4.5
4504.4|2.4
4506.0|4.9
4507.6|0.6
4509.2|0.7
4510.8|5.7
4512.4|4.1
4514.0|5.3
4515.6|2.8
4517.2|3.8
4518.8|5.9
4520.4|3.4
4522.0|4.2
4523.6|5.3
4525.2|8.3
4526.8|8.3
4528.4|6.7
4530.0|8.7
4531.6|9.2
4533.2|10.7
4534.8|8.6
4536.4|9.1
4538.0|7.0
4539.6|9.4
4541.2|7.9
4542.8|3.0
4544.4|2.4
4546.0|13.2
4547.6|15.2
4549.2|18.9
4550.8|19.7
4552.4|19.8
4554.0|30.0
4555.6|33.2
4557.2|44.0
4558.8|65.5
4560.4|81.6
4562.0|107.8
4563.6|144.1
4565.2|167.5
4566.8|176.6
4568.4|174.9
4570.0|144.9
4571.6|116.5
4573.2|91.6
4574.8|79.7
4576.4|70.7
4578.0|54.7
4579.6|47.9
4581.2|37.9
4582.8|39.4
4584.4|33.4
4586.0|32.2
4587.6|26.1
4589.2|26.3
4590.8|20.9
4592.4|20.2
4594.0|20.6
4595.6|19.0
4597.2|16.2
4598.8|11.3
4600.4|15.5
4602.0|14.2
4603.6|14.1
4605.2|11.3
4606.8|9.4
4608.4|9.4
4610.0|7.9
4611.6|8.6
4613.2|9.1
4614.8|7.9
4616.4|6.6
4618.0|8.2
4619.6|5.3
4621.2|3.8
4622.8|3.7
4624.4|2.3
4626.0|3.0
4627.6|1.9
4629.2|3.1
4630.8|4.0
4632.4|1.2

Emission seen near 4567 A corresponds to Lyman alpha 1216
